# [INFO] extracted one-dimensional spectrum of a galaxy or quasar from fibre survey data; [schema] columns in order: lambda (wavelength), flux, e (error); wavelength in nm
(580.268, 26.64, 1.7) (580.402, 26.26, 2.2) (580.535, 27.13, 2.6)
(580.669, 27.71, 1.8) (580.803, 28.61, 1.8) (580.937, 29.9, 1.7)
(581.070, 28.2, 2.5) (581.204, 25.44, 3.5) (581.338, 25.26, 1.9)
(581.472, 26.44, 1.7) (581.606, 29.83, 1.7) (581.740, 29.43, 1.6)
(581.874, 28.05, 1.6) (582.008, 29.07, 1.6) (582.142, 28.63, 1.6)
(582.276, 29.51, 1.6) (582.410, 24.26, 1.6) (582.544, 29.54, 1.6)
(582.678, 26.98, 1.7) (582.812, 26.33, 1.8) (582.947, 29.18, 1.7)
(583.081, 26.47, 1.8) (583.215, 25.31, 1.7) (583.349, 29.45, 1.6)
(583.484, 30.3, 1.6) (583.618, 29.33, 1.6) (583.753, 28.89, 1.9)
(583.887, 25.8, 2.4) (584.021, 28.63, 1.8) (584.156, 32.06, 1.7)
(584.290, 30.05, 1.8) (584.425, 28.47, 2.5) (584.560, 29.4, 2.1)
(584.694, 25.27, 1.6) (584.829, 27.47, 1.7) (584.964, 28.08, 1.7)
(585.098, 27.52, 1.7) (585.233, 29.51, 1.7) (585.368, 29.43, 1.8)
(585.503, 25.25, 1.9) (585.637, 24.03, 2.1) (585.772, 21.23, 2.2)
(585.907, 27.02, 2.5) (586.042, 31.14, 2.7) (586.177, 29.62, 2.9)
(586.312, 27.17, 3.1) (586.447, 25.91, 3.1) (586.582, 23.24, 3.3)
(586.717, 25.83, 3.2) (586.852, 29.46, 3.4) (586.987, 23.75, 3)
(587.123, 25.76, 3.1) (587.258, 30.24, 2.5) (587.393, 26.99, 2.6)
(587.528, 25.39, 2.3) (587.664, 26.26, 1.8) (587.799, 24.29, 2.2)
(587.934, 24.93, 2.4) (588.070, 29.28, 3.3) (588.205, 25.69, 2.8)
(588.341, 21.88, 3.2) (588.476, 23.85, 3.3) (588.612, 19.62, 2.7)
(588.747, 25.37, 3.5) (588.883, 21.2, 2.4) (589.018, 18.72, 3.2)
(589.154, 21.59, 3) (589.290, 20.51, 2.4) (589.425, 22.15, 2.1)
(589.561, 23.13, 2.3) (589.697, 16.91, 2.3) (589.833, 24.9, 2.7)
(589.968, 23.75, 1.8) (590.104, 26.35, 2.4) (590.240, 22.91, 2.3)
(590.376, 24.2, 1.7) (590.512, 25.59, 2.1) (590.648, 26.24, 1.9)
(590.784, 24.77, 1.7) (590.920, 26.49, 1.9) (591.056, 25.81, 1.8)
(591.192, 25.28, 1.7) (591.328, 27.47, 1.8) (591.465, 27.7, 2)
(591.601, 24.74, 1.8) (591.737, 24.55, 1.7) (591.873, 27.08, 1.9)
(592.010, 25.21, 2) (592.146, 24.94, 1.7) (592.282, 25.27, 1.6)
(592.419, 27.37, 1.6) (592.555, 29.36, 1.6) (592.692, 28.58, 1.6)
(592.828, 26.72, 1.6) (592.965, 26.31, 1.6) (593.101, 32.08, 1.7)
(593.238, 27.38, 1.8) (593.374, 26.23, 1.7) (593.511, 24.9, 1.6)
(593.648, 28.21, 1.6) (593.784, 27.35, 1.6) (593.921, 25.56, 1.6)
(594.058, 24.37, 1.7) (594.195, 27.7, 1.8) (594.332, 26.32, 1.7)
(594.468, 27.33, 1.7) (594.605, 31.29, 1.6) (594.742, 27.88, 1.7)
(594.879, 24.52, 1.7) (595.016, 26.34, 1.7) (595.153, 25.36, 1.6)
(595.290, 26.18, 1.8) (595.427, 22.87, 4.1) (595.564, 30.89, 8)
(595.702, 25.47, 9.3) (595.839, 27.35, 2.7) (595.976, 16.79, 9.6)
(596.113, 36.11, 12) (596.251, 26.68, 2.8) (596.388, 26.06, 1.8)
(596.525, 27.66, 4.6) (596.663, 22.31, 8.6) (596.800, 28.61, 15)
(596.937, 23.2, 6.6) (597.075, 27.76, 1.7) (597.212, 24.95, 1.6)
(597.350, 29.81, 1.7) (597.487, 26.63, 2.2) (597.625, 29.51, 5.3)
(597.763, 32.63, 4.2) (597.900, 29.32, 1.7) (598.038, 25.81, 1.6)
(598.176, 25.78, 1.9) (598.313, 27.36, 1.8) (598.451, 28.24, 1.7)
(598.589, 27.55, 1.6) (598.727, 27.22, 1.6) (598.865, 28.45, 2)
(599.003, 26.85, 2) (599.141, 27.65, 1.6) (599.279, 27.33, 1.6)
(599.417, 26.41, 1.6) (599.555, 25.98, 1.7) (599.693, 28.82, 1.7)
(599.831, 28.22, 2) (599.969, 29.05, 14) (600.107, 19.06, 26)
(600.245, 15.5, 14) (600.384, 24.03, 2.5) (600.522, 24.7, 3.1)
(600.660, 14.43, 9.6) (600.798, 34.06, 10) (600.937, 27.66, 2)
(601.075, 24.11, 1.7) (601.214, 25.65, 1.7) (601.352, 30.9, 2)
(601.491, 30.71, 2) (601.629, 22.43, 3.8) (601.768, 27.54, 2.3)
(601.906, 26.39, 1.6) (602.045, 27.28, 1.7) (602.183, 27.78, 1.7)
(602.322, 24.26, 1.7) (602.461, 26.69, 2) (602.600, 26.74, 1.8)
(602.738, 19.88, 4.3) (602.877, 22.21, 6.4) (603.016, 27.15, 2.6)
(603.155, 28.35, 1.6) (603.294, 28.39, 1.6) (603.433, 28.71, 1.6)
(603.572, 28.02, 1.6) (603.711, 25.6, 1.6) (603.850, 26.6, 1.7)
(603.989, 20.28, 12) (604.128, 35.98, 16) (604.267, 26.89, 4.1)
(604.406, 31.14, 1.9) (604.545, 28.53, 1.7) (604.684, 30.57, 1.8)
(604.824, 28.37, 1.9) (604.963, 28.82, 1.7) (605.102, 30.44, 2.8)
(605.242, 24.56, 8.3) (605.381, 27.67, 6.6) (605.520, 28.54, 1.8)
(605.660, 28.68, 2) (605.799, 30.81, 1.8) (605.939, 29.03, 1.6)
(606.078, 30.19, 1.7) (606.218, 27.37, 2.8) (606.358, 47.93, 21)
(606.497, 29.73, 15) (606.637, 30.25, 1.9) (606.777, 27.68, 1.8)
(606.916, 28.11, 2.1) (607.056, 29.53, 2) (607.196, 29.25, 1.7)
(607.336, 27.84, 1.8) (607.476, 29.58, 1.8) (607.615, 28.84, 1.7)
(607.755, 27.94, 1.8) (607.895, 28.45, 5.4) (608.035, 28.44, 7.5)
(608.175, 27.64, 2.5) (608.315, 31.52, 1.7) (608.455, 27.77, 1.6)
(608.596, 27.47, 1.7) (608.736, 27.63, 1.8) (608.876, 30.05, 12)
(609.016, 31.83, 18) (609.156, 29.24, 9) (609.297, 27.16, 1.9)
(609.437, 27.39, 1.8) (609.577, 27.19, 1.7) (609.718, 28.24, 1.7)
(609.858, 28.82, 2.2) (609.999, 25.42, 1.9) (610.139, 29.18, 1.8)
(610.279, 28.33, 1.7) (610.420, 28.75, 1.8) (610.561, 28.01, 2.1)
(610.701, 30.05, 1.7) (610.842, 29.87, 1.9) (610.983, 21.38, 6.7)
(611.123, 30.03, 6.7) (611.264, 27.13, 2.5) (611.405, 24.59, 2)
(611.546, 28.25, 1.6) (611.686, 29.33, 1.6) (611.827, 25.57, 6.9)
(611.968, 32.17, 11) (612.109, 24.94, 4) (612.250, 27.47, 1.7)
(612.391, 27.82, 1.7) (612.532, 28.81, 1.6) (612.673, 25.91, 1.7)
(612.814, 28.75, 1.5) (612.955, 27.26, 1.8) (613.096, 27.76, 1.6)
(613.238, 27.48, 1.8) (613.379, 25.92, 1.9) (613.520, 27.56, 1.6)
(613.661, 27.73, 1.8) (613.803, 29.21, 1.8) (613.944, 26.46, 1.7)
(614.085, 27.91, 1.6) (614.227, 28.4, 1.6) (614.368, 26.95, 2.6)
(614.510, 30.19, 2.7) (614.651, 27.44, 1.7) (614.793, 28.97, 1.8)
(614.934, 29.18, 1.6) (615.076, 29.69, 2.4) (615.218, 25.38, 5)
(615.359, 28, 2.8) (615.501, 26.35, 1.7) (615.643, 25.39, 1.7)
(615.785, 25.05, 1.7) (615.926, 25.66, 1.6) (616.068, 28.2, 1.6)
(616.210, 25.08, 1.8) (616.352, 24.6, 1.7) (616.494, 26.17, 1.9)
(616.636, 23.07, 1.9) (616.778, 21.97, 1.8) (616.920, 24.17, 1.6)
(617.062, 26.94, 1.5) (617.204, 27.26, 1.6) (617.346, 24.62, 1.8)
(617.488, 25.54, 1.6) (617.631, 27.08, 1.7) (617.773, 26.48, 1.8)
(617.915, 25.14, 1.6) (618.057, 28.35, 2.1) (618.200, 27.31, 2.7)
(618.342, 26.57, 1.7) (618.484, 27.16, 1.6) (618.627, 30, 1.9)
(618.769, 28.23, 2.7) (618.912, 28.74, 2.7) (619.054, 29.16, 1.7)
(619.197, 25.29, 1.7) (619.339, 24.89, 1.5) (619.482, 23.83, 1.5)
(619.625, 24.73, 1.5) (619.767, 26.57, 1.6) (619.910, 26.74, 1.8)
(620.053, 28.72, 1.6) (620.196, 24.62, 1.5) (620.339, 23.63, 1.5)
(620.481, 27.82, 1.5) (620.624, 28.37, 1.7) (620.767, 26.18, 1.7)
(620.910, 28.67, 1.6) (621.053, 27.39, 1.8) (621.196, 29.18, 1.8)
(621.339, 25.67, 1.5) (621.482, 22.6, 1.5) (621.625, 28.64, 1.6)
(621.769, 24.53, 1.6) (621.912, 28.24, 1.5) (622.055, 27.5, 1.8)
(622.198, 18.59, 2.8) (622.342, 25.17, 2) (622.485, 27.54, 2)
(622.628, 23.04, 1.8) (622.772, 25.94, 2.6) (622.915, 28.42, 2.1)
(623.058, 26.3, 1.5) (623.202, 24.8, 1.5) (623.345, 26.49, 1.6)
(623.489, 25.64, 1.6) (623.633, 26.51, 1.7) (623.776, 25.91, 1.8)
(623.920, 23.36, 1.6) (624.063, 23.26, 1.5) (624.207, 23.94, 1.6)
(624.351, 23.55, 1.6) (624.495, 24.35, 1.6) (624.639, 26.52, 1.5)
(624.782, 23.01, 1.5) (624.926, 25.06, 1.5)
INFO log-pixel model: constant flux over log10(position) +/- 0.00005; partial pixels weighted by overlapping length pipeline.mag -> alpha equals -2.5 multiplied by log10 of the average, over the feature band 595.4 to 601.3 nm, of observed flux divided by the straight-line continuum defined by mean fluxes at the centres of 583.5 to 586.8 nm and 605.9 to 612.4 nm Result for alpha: 0.07 mag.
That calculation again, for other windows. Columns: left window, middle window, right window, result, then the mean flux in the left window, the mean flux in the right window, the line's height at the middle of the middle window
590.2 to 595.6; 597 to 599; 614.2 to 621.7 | -0.054 mag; 26.5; 26.6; 26.5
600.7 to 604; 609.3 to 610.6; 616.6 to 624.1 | -0.061 mag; 26.6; 26.1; 26.4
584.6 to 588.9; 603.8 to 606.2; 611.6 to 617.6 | -0.078 mag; 26.1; 27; 26.7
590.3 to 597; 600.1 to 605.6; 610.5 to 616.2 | 0.019 mag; 26.5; 27.5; 27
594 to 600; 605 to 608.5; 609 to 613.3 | -0.073 mag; 27.1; 27.8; 27.6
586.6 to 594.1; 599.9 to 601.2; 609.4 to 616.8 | 0.108 mag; 25.3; 27.3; 26.2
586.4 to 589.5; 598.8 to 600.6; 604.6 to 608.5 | 0.087 mag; 24.4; 29.5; 27.6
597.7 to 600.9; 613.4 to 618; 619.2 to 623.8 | -0.022 mag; 26.3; 26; 26.1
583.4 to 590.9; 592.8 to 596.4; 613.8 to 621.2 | -0.035 mag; 25.8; 26.7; 26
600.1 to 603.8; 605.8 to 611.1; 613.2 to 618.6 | -0.115 mag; 25.6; 26.7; 26.1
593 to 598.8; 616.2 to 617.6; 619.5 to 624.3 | 0.047 mag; 27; 25.9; 26.1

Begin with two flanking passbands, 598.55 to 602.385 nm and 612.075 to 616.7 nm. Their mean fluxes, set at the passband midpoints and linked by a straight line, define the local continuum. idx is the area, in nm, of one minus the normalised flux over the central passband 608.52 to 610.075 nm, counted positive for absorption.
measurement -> -0.086 nm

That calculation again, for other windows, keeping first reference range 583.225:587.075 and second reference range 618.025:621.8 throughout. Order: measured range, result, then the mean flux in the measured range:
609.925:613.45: -0.08 nm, 27.6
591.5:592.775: 0.05 nm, 26.4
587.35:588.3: 0.05 nm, 26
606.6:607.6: -0.07 nm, 28.9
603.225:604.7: -0.05 nm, 28.2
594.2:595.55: 0.03 nm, 26.7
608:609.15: -0.09 nm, 29.1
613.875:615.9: -0.04 nm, 27.5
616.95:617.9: 0.02 nm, 26.2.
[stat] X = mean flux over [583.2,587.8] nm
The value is 27.4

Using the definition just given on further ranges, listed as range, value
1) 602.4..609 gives 28.6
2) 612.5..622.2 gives 26.7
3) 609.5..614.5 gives 27.7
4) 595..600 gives 27.1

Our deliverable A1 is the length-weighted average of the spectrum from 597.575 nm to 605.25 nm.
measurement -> 26.8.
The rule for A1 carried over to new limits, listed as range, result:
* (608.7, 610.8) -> 28.5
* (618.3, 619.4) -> 27.6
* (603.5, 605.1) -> 28.4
